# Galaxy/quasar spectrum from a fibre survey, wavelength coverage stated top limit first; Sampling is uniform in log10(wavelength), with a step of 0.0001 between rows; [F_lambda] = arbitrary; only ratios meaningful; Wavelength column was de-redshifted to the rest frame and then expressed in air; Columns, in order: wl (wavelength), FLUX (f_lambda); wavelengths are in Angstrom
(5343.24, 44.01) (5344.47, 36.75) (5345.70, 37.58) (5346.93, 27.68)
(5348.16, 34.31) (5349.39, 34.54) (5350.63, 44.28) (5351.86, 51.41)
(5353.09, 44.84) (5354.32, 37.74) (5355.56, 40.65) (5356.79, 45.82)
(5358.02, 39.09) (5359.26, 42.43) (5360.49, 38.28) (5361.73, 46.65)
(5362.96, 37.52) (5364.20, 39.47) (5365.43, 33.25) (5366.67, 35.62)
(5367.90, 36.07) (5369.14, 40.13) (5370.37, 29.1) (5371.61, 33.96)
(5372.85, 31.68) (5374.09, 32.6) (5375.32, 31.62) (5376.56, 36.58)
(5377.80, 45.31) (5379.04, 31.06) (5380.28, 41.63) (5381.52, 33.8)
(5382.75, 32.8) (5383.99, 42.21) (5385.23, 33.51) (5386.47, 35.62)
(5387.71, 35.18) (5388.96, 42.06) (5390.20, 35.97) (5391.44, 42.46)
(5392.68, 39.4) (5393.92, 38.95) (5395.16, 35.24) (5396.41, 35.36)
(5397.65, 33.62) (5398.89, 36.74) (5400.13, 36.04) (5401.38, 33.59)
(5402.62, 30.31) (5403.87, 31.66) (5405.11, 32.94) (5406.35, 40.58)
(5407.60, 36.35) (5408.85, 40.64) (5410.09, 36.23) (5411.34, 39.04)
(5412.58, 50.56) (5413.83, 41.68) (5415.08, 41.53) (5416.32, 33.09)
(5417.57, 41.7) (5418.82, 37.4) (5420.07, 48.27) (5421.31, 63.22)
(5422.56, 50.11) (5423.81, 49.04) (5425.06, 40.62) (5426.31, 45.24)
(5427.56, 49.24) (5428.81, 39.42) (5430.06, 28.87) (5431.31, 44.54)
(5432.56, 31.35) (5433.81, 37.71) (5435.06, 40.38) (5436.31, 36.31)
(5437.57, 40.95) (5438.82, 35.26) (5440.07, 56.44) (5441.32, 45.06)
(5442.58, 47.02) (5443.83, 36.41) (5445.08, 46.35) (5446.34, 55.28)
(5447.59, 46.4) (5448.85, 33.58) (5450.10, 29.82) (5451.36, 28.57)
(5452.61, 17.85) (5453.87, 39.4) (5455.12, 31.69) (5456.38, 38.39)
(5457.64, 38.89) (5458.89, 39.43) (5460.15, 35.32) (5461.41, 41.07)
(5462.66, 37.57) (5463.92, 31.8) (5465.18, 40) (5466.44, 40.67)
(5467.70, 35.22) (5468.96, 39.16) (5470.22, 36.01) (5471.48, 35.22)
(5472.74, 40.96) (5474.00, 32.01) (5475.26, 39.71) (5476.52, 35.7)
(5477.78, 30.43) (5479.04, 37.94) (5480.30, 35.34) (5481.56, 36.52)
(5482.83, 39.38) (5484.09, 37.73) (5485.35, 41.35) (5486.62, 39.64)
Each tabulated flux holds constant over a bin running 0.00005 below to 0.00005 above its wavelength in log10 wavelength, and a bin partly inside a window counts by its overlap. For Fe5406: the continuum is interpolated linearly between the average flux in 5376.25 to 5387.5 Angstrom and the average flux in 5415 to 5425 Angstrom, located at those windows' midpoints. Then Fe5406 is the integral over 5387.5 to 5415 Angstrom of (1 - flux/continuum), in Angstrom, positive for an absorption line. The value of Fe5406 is 2.4 Angstrom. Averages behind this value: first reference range 36.9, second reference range 45.5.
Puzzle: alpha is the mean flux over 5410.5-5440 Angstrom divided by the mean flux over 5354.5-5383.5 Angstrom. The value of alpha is 1.13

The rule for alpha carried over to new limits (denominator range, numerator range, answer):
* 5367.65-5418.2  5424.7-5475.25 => 1.05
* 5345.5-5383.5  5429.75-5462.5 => 1.03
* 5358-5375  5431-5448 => 1.17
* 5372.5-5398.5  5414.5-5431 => 1.20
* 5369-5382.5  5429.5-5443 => 1.15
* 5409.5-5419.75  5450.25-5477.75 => 0.88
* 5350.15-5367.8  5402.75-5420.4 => 0.95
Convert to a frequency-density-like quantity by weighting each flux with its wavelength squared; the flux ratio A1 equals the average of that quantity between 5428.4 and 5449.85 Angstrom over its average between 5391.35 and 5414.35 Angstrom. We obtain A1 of 1.12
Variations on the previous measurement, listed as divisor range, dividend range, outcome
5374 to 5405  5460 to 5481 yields 1.05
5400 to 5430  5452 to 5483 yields 0.90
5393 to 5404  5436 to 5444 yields 1.25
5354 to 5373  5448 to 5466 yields 0.94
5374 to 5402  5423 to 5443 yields 1.16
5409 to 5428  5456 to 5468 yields 0.87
